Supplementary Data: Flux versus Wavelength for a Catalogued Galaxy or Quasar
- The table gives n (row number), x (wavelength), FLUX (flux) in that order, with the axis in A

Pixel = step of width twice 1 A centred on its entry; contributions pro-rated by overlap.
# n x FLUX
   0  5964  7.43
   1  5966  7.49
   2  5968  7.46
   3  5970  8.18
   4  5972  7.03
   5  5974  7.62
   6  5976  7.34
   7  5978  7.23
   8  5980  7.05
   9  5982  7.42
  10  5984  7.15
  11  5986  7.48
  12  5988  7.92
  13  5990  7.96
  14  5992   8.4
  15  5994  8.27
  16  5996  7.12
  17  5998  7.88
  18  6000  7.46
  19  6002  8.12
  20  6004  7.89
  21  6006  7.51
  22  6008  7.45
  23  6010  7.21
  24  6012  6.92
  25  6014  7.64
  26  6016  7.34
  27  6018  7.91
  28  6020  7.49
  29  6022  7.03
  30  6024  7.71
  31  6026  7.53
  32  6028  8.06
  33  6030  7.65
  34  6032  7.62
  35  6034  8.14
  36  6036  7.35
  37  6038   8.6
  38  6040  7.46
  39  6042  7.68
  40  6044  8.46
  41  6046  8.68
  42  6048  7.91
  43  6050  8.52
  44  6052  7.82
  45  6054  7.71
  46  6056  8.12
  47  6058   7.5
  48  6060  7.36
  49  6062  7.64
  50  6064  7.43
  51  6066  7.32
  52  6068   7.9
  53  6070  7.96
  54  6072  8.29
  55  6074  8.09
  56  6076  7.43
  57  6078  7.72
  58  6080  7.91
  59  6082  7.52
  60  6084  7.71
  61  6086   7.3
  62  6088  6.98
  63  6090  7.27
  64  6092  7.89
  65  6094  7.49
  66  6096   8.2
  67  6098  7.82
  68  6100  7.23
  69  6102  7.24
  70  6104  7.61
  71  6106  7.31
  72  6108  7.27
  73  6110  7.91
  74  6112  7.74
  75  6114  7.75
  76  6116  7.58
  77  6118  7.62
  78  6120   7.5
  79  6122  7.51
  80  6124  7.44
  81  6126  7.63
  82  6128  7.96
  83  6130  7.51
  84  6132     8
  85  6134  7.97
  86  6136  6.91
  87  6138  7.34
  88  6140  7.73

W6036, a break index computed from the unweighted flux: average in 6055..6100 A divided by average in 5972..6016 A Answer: 1.01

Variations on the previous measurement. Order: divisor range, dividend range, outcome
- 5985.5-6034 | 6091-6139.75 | 0.99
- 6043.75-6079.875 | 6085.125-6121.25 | 0.96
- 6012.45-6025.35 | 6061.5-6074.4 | 1.04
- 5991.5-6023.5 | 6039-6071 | 1.03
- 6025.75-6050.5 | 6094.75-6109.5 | 0.95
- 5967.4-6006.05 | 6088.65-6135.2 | 1.00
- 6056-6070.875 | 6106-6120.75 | 1.00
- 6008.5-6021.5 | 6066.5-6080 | 1.06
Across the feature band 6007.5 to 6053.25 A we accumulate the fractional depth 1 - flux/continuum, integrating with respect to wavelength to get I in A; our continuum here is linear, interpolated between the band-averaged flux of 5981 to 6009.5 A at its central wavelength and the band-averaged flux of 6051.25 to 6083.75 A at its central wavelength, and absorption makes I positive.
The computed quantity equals -0.18 A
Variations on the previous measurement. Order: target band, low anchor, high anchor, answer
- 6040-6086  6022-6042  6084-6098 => -1.1 A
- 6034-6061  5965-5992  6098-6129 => -1.4 A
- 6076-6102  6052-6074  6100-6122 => 0.2 A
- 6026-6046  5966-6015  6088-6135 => -0.9 A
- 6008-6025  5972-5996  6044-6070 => 0.6 A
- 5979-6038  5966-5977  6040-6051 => 1.7 A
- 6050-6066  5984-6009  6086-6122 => -0.1 A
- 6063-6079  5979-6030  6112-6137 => -0.3 A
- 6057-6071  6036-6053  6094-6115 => 0.6 A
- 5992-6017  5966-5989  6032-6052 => 0.3 A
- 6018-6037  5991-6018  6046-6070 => 0.2 A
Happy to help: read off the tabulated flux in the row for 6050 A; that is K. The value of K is 8.52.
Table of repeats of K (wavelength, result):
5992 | 8.4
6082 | 7.52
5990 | 7.96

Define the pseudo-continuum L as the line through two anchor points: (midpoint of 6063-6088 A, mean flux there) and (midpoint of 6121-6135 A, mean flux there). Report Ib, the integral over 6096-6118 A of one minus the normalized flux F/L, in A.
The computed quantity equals 0.4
